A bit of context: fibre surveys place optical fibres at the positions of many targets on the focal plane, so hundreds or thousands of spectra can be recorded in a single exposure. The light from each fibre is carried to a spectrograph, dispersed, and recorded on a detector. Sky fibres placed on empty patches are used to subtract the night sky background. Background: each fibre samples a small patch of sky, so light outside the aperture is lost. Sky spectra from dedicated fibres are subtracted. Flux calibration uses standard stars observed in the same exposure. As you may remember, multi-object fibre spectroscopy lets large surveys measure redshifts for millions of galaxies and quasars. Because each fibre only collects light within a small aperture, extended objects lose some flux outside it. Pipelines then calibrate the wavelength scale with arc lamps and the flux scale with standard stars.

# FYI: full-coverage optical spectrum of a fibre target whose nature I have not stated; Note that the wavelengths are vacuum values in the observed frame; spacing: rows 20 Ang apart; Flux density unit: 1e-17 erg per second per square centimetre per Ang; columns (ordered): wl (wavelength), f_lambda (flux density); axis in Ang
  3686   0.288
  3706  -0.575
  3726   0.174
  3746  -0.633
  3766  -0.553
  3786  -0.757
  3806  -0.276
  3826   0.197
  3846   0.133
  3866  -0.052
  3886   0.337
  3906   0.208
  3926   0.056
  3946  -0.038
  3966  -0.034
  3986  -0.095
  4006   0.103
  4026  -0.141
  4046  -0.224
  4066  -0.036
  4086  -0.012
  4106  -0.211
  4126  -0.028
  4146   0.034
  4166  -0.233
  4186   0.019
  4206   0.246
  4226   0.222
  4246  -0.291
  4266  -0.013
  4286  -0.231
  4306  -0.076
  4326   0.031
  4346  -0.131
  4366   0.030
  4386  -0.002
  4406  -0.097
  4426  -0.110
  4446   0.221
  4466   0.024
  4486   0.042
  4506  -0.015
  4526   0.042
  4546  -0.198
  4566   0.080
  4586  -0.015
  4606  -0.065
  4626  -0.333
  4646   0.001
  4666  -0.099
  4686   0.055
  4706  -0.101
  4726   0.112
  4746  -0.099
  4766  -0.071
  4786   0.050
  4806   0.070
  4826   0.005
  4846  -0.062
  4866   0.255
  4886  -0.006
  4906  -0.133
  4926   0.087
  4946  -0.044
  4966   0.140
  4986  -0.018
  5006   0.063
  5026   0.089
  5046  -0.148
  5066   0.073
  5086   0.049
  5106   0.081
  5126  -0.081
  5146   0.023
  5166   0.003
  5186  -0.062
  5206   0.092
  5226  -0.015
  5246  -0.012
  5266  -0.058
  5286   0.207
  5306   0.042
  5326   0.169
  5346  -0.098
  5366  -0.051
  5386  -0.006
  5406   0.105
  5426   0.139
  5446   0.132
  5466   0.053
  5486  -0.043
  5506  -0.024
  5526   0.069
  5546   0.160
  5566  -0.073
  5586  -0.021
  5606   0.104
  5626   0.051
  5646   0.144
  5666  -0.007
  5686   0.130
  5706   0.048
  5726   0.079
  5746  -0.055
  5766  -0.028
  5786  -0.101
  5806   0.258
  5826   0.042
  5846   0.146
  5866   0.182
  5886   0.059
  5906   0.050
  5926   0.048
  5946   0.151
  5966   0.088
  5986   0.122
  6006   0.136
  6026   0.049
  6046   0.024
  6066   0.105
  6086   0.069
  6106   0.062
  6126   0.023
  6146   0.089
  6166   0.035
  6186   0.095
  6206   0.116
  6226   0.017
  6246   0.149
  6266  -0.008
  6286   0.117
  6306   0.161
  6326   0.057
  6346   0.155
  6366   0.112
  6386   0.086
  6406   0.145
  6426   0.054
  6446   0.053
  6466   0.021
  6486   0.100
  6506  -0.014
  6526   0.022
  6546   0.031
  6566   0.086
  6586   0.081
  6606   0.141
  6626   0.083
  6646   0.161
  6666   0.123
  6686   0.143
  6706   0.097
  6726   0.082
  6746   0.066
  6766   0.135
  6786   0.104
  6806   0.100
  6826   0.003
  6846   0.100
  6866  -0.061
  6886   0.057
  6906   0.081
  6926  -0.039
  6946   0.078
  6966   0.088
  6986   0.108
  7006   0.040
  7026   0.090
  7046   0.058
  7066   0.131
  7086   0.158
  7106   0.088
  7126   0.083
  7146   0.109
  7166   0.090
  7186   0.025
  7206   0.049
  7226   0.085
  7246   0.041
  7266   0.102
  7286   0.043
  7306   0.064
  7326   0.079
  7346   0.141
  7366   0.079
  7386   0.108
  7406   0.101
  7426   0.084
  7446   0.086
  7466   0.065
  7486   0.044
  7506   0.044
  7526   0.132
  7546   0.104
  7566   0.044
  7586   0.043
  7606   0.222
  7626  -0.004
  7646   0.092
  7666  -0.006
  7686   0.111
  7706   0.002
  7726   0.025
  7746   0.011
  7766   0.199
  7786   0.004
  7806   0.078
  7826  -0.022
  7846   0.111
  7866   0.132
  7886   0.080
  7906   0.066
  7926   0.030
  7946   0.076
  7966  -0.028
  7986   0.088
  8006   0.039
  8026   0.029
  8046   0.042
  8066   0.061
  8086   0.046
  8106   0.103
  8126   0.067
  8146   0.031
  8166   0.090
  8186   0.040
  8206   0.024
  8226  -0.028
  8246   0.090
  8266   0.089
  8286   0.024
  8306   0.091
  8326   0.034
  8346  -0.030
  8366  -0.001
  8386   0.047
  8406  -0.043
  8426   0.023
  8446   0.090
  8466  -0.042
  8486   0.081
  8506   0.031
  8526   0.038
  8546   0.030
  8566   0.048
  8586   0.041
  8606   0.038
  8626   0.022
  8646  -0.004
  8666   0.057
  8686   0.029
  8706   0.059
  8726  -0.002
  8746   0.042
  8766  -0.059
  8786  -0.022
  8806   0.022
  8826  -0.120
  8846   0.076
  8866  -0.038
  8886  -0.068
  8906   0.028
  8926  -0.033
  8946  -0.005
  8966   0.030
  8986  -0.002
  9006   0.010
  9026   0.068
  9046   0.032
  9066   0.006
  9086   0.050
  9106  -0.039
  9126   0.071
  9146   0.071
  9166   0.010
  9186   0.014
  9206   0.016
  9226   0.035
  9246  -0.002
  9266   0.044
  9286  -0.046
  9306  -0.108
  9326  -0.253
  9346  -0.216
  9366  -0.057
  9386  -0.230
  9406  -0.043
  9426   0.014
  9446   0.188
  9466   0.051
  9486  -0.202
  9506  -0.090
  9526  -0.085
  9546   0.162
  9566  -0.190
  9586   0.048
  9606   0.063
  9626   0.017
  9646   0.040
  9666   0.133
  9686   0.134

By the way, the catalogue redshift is 1.62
